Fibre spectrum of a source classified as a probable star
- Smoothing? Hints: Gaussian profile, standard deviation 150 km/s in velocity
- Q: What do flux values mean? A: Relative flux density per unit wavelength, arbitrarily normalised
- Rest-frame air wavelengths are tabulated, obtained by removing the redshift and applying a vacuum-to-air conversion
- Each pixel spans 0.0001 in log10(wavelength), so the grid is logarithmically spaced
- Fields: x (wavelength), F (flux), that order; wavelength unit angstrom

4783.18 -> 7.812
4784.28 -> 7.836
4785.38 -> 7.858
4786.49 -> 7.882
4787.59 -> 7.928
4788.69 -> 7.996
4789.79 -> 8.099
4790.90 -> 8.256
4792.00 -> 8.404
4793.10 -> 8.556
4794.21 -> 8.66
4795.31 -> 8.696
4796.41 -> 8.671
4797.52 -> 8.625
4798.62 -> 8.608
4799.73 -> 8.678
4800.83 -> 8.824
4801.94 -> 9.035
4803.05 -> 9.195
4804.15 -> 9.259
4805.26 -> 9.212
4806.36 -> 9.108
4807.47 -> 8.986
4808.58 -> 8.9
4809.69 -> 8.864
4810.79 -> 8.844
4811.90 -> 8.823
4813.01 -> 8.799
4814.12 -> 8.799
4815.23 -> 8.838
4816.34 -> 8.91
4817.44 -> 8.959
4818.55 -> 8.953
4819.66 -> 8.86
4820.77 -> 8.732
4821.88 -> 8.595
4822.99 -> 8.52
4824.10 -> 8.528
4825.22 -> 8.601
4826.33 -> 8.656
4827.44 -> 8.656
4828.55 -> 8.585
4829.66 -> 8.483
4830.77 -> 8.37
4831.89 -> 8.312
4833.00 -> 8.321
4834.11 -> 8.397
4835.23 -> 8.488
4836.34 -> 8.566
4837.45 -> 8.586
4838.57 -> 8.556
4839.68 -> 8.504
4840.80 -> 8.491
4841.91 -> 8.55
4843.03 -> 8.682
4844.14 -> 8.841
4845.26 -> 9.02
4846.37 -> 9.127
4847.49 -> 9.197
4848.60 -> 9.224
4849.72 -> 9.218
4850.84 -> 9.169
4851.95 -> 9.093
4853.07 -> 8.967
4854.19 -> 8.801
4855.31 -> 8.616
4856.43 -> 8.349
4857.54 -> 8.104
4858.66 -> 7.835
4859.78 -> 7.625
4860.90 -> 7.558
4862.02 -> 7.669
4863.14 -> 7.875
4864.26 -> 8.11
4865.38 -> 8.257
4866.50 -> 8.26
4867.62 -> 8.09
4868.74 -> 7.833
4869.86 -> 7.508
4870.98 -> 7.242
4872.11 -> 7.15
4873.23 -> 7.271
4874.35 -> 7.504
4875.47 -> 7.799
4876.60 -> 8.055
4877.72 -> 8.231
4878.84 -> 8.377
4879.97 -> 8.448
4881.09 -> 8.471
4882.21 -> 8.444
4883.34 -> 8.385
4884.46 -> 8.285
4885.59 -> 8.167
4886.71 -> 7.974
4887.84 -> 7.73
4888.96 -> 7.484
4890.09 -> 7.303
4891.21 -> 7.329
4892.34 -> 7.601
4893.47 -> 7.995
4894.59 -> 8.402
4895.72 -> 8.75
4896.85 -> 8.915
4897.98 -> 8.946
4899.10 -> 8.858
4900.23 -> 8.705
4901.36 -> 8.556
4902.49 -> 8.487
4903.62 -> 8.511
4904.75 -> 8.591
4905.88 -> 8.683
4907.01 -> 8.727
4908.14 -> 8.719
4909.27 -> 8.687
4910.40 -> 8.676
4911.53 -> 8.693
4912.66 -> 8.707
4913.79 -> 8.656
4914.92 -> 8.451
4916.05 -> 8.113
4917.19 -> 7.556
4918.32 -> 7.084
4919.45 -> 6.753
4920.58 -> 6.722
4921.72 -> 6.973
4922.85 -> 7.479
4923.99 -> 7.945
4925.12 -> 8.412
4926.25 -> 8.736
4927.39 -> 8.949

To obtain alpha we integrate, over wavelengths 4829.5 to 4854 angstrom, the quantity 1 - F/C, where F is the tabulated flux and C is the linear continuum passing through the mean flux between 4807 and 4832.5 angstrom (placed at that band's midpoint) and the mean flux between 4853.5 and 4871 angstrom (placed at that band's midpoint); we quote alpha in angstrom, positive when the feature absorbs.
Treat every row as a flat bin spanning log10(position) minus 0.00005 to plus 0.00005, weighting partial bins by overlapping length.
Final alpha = -1.2 angstrom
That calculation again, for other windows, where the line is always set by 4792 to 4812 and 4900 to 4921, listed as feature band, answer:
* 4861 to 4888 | 1.6 angstrom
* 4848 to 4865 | 0.3 angstrom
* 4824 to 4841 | 0.4 angstrom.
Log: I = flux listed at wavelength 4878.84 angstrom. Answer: 8.377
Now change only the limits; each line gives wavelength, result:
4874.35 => 7.504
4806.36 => 9.108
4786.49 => 7.882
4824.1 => 8.528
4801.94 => 9.035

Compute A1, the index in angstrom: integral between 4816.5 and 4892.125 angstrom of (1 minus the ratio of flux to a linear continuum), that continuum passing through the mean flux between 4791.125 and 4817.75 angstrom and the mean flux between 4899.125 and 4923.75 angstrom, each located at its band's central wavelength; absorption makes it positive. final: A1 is 1.8 angstrom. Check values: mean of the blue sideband 8.84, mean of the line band 8.33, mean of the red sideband 8.18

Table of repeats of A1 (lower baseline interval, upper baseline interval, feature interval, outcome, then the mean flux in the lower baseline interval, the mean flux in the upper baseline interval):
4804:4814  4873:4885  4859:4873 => 0.9 angstrom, 8.95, 8.14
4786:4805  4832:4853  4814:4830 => -0.1 angstrom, 8.57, 8.78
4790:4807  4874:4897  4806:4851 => -1.1 angstrom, 8.77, 8.07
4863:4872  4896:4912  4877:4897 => 0.5 angstrom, 7.86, 8.7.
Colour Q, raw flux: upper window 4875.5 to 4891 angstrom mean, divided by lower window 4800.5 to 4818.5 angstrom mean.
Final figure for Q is 0.9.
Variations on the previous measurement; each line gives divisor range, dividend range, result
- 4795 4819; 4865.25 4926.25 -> 0.91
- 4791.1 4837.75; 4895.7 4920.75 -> 0.96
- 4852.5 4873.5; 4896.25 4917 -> 1.08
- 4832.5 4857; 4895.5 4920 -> 0.96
